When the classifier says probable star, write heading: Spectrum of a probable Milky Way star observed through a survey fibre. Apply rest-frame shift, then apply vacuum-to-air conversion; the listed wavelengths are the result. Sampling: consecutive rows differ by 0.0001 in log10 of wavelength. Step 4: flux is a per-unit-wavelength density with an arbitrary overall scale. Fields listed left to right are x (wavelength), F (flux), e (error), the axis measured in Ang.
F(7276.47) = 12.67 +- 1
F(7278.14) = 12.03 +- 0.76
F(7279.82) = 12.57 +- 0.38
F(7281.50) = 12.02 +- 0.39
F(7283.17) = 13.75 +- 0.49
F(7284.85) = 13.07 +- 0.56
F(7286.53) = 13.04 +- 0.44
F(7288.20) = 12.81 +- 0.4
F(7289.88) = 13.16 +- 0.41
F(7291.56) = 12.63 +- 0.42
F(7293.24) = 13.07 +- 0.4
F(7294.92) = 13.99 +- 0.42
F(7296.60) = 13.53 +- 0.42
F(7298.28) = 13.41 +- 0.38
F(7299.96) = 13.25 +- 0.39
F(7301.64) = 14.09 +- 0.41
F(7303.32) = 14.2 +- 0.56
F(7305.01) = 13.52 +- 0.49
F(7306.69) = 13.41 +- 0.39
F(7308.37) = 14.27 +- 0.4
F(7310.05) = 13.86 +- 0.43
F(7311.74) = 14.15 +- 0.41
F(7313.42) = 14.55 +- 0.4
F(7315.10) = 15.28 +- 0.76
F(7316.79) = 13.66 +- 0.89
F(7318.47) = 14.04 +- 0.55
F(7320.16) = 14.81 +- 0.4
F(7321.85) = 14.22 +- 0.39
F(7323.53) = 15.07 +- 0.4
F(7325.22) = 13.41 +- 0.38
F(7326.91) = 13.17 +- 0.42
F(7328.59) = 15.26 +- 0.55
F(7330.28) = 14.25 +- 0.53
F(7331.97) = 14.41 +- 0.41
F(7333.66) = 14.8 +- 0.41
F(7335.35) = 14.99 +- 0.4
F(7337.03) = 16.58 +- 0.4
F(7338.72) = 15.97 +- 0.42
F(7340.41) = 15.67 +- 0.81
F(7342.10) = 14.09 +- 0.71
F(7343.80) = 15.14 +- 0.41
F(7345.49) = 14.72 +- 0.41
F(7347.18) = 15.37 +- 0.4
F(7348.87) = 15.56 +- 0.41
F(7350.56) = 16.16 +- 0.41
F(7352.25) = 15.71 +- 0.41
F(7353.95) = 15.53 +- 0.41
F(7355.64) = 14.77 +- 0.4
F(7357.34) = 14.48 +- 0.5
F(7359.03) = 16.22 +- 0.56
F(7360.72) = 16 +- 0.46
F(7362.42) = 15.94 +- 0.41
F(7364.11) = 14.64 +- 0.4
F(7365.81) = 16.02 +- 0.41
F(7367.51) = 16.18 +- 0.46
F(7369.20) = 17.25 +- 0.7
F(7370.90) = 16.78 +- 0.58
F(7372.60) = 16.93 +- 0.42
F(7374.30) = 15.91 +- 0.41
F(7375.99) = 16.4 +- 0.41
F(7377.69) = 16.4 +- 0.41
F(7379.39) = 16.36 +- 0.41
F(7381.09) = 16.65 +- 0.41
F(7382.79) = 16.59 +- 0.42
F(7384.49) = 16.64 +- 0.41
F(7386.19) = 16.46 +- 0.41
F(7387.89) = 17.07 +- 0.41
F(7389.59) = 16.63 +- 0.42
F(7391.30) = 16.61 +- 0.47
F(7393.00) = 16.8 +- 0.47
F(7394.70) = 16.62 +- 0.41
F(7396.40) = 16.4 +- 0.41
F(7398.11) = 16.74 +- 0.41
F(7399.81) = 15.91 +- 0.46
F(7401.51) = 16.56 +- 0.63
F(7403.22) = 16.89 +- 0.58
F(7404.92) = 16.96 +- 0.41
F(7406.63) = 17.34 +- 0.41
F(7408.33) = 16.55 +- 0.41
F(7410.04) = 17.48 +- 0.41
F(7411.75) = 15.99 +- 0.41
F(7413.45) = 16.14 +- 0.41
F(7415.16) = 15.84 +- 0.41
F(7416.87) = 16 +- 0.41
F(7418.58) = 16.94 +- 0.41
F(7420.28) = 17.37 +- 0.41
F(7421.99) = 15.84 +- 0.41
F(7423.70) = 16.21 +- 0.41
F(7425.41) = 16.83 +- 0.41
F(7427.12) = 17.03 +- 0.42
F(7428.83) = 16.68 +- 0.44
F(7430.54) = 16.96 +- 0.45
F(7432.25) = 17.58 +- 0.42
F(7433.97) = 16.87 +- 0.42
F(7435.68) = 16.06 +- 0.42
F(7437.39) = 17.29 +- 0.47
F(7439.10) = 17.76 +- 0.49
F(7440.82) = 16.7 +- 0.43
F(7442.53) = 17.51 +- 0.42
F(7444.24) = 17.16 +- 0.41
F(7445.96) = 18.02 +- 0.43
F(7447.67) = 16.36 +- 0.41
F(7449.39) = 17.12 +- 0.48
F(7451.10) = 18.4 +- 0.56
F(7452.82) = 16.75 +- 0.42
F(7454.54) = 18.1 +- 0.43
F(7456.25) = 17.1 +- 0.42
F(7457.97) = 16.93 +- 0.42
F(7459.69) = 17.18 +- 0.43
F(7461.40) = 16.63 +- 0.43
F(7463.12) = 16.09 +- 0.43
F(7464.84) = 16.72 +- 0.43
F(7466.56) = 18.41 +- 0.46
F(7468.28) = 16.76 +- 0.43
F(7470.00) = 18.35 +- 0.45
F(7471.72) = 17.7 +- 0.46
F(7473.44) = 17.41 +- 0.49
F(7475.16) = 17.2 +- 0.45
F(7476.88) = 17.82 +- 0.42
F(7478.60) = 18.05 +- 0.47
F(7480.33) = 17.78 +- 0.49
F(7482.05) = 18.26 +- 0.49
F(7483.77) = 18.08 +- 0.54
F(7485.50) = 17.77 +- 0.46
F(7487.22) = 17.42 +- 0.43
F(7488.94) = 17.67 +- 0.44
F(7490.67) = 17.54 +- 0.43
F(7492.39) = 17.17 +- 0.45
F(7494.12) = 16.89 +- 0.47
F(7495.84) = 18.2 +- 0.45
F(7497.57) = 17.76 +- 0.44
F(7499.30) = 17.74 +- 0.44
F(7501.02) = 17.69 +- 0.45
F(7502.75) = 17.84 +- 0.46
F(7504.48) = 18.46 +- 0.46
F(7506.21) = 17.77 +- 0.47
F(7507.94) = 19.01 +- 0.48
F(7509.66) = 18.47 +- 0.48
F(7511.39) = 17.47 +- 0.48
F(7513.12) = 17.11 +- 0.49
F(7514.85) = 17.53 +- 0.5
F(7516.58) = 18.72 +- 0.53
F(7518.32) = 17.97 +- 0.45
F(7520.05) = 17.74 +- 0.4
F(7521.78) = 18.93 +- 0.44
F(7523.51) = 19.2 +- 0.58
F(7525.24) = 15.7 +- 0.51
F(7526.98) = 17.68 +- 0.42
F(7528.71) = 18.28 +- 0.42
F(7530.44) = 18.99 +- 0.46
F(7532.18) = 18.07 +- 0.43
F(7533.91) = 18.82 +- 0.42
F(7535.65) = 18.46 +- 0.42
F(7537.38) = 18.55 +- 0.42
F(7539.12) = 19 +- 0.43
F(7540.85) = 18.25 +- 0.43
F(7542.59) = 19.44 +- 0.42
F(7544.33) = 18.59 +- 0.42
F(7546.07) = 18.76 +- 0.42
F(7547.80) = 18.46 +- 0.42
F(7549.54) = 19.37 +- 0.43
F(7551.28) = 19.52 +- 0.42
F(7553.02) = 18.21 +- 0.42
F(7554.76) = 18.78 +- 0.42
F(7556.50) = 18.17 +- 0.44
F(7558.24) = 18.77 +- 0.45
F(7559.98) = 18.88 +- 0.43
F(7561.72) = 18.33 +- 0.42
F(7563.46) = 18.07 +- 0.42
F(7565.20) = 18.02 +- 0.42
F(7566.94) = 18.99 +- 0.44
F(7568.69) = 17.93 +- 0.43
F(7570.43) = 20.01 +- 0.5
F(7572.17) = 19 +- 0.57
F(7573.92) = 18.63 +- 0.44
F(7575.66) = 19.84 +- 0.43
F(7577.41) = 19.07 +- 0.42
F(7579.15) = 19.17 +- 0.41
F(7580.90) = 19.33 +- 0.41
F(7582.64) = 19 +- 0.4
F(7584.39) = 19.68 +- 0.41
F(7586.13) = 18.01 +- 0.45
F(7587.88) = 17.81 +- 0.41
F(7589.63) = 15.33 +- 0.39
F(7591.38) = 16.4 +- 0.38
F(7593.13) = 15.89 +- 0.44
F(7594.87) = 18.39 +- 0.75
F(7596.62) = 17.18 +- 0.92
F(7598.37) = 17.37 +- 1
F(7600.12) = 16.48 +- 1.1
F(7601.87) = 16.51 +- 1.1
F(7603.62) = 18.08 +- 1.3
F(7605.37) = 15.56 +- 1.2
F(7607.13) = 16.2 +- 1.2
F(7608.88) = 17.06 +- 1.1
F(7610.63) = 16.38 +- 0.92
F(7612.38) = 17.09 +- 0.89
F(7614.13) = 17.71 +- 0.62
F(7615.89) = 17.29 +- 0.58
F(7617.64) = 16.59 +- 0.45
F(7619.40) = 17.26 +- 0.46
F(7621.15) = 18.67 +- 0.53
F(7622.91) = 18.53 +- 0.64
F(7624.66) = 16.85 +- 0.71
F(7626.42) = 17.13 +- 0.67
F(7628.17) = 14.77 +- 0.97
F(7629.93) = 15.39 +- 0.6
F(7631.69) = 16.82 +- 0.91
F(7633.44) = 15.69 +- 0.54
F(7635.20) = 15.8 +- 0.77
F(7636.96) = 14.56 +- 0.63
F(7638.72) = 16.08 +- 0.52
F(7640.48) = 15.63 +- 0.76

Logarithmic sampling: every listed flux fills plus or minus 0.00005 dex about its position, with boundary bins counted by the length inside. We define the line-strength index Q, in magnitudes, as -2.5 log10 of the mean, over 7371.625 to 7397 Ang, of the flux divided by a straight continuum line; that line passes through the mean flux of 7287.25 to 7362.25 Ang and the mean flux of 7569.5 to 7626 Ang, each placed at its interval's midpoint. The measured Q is -0.094 mag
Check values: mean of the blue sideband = 14.5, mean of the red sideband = 17.7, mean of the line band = 16.6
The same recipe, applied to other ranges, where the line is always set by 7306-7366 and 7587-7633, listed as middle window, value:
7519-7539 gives -0.12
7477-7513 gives -0.12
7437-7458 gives -0.11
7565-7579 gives -0.15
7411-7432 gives -0.07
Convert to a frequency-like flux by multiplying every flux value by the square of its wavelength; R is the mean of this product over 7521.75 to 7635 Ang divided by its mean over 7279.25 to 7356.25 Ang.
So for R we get 1.35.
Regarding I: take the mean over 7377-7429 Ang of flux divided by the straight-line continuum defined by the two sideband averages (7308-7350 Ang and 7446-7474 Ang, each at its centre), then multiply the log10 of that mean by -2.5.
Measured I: -0.030 mag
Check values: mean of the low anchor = 14.7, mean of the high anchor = 17.3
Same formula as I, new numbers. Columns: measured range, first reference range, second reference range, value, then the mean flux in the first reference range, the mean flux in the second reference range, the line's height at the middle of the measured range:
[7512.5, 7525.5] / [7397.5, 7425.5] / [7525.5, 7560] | 0.01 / 16.6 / 18.6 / 18.2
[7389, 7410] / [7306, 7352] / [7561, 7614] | -0.08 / 14.7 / 17.8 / 15.6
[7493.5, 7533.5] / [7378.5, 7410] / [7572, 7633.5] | -0.06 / 16.7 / 17.4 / 17.1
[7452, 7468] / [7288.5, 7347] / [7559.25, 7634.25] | -0.07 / 14.3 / 17.6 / 16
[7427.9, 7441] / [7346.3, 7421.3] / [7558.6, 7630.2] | -0.02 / 16.3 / 17.7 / 16.6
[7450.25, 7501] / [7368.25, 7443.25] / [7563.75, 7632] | -0.03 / 16.7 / 17.6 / 17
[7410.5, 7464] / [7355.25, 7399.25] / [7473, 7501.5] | 0.01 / 16.3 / 17.7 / 17.1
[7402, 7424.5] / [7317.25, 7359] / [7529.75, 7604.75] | -0.03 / 14.9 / 18.4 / 16.1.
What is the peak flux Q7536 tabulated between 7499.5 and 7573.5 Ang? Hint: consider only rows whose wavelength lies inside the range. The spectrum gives 20.01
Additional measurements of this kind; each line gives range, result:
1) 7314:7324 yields 15.28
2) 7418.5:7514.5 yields 19.01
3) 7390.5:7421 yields 17.48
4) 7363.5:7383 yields 17.25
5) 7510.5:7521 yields 18.72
